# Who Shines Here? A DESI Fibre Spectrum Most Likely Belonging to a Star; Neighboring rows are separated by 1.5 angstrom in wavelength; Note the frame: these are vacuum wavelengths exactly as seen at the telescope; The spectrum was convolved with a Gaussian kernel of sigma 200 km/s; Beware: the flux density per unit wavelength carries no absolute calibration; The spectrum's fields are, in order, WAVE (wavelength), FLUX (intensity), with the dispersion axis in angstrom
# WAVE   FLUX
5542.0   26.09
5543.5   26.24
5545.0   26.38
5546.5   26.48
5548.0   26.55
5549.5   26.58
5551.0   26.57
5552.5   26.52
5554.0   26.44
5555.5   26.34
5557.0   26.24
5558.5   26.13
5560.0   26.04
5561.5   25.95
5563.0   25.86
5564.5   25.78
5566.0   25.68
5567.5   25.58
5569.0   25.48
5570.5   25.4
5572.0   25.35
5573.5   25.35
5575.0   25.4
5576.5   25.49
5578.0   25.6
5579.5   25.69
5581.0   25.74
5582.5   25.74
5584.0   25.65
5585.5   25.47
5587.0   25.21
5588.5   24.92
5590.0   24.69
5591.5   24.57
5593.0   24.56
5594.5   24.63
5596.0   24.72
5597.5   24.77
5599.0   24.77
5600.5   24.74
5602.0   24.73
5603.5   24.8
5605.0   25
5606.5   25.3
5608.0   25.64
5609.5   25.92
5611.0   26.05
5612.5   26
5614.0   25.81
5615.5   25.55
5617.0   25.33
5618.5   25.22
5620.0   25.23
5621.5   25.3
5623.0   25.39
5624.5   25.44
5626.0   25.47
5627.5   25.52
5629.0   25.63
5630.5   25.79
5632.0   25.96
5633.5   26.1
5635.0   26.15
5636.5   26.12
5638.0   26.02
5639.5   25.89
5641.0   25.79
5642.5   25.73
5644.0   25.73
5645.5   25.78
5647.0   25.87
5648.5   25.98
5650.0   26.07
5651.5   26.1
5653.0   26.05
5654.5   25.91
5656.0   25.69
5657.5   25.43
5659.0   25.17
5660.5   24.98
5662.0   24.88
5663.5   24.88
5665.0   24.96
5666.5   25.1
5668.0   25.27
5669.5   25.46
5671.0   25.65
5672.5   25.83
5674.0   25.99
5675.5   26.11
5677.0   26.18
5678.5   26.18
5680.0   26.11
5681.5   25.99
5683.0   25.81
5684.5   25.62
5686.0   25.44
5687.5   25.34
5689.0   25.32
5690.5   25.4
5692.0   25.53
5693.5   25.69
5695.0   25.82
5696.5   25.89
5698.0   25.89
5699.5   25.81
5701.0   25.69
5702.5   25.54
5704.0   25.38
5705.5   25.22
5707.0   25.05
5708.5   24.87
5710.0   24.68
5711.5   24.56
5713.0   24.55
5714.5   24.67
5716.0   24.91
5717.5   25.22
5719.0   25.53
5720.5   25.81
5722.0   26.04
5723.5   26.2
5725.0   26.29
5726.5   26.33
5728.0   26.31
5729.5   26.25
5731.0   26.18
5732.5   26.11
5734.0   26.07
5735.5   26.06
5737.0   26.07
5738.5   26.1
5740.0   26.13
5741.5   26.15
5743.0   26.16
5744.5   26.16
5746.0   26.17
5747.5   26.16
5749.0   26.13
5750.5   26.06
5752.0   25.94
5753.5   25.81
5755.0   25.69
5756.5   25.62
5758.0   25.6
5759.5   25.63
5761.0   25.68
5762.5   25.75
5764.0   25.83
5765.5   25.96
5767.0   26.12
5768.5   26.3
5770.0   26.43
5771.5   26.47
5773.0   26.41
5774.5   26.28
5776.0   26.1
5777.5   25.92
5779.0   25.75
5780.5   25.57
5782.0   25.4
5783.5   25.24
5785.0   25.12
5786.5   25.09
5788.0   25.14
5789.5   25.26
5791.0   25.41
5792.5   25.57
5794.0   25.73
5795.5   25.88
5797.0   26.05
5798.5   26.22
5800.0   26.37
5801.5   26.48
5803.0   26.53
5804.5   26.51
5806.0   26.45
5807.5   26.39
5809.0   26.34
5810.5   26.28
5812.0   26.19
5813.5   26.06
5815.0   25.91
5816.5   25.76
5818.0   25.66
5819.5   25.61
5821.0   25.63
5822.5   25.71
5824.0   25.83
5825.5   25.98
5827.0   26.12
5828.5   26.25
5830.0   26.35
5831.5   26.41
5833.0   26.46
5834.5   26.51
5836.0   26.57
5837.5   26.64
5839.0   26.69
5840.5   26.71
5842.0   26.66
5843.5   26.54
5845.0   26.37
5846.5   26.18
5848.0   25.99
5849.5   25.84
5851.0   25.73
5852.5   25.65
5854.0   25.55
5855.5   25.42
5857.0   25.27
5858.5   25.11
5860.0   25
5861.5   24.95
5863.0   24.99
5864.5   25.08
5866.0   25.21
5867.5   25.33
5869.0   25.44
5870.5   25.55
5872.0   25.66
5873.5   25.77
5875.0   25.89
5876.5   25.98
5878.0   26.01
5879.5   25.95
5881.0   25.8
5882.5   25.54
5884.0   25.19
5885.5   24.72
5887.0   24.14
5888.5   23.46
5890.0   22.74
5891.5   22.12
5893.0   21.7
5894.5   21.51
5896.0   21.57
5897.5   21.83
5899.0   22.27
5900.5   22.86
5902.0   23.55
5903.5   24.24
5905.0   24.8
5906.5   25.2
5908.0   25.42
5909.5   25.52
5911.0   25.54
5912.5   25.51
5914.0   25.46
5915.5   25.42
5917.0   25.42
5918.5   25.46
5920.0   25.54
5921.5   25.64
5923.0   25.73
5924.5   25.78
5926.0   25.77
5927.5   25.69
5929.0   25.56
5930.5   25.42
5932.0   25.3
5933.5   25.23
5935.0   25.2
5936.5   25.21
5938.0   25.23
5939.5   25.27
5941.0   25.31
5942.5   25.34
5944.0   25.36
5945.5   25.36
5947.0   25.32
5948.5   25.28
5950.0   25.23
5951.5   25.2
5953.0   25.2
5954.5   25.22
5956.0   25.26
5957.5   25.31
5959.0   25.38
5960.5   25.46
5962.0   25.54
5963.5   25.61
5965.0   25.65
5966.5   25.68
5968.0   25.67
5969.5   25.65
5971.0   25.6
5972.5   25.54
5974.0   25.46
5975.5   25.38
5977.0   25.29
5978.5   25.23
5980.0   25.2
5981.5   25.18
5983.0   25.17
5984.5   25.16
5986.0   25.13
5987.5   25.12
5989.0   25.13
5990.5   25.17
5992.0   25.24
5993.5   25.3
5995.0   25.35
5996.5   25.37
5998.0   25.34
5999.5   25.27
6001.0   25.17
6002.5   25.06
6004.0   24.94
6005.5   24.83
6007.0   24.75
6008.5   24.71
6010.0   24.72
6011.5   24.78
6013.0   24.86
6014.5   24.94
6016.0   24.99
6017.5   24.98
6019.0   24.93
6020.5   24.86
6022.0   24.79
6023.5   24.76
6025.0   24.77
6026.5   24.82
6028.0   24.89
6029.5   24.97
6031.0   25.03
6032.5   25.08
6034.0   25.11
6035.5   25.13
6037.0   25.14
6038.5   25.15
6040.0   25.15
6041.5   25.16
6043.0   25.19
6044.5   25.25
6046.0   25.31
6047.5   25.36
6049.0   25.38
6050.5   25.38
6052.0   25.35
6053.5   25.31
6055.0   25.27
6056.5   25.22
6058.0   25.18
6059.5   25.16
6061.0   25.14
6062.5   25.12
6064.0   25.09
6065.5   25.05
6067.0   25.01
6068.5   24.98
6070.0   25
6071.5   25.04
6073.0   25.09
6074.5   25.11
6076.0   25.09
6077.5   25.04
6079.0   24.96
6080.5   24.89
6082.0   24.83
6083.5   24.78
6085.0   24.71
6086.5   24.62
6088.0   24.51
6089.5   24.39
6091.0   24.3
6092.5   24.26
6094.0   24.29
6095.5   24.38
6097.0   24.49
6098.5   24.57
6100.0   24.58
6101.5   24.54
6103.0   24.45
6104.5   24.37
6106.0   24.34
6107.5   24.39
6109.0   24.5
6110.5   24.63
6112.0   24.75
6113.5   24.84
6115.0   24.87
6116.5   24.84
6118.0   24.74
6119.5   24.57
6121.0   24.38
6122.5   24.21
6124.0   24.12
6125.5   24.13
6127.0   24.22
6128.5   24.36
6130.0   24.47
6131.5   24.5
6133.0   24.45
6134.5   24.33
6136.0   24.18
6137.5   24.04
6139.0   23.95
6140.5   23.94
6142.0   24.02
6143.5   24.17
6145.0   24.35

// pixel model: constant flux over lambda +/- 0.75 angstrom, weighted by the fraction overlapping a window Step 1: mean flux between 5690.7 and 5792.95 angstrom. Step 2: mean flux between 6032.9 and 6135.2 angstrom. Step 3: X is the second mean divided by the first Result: 1.0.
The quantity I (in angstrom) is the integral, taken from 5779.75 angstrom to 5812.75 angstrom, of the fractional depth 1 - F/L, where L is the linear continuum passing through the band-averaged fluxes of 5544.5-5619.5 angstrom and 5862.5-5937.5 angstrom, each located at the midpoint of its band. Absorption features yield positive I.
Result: -1.1 angstrom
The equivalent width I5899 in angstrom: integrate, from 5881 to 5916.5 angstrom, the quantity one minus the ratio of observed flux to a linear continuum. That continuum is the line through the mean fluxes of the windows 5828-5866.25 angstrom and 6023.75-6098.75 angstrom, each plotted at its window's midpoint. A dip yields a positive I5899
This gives 2.4 angstrom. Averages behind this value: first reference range 25.9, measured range 24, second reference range 25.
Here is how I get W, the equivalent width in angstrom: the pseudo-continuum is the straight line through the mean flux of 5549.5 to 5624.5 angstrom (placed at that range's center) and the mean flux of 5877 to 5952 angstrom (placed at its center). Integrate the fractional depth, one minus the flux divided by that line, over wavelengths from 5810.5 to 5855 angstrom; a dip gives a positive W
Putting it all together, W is -2.1 angstrom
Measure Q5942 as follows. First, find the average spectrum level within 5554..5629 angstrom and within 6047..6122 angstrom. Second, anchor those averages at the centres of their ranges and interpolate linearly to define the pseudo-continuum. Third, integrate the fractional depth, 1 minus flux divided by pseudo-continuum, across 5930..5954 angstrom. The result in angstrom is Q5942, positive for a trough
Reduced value -0.3 angstrom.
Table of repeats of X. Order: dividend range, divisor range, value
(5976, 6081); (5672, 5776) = 0.97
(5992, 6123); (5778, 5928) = 0.98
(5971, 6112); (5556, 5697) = 0.98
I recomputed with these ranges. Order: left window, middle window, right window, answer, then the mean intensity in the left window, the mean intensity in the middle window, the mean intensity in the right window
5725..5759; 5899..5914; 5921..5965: 0.5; 26.1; 24.7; 25.4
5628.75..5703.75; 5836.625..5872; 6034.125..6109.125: -0.6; 25.7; 25.7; 24.9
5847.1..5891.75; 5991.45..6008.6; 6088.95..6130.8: -0.2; 25.2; 25.1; 24.5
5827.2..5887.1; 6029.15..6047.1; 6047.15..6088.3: 0.0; 25.8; 25.1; 25.1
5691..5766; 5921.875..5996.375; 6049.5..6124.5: -0.7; 25.7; 25.4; 24.8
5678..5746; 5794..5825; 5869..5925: -1.2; 25.7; 26.1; 24.6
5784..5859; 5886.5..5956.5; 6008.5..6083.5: 2.4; 26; 24.7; 25.1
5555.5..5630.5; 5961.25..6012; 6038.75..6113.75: -0.6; 25.4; 25.2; 24.9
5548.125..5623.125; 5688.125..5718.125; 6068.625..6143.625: 0.0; 25.5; 25.3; 24.5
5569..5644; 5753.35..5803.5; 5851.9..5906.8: -2.0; 25.4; 25.8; 24.5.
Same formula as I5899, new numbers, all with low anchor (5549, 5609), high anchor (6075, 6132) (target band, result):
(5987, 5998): -0.22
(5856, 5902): 0.99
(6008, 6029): -0.12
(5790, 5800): -0.30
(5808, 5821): -0.47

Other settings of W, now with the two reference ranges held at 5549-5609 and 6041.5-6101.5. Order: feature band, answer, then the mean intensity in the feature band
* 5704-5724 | 0.1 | 25.2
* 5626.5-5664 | -0.5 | 25.7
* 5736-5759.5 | -0.6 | 26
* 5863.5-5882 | -0.3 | 25.6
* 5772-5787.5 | -0.3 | 25.7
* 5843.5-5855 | -0.3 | 25.9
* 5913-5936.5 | -0.4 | 25.5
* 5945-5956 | -0.1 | 25.3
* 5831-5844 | -0.7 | 26.6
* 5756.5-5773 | -0.5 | 26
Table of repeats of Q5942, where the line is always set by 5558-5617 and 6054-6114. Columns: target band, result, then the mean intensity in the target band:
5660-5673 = 0.0 angstrom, 25.2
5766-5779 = -0.6 angstrom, 26.2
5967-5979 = -0.3 angstrom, 25.5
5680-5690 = -0.1 angstrom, 25.6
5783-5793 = 0.0 angstrom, 25.3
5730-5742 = -0.4 angstrom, 26.1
